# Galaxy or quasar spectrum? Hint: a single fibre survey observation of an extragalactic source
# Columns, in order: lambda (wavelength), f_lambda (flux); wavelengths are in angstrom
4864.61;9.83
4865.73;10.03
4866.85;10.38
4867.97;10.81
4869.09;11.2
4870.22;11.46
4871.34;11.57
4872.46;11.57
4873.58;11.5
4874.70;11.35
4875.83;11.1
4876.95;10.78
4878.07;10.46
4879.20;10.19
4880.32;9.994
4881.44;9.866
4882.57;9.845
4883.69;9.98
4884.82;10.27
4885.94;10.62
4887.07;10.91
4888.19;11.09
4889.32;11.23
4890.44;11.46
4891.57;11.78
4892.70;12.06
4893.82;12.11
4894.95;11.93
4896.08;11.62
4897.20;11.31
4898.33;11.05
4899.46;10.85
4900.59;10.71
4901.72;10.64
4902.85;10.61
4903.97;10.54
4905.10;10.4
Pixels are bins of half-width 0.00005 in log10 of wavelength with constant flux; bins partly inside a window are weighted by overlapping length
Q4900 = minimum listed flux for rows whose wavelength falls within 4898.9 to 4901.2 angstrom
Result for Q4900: 10.71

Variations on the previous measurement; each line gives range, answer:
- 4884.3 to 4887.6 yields 10.27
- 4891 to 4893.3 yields 11.78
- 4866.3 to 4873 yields 10.38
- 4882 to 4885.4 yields 9.845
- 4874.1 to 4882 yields 9.866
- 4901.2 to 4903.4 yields 10.61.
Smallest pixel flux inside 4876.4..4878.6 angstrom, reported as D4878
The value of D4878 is 10.46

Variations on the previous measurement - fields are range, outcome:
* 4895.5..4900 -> 10.85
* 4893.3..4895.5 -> 11.93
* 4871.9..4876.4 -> 11.1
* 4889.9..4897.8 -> 11.31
